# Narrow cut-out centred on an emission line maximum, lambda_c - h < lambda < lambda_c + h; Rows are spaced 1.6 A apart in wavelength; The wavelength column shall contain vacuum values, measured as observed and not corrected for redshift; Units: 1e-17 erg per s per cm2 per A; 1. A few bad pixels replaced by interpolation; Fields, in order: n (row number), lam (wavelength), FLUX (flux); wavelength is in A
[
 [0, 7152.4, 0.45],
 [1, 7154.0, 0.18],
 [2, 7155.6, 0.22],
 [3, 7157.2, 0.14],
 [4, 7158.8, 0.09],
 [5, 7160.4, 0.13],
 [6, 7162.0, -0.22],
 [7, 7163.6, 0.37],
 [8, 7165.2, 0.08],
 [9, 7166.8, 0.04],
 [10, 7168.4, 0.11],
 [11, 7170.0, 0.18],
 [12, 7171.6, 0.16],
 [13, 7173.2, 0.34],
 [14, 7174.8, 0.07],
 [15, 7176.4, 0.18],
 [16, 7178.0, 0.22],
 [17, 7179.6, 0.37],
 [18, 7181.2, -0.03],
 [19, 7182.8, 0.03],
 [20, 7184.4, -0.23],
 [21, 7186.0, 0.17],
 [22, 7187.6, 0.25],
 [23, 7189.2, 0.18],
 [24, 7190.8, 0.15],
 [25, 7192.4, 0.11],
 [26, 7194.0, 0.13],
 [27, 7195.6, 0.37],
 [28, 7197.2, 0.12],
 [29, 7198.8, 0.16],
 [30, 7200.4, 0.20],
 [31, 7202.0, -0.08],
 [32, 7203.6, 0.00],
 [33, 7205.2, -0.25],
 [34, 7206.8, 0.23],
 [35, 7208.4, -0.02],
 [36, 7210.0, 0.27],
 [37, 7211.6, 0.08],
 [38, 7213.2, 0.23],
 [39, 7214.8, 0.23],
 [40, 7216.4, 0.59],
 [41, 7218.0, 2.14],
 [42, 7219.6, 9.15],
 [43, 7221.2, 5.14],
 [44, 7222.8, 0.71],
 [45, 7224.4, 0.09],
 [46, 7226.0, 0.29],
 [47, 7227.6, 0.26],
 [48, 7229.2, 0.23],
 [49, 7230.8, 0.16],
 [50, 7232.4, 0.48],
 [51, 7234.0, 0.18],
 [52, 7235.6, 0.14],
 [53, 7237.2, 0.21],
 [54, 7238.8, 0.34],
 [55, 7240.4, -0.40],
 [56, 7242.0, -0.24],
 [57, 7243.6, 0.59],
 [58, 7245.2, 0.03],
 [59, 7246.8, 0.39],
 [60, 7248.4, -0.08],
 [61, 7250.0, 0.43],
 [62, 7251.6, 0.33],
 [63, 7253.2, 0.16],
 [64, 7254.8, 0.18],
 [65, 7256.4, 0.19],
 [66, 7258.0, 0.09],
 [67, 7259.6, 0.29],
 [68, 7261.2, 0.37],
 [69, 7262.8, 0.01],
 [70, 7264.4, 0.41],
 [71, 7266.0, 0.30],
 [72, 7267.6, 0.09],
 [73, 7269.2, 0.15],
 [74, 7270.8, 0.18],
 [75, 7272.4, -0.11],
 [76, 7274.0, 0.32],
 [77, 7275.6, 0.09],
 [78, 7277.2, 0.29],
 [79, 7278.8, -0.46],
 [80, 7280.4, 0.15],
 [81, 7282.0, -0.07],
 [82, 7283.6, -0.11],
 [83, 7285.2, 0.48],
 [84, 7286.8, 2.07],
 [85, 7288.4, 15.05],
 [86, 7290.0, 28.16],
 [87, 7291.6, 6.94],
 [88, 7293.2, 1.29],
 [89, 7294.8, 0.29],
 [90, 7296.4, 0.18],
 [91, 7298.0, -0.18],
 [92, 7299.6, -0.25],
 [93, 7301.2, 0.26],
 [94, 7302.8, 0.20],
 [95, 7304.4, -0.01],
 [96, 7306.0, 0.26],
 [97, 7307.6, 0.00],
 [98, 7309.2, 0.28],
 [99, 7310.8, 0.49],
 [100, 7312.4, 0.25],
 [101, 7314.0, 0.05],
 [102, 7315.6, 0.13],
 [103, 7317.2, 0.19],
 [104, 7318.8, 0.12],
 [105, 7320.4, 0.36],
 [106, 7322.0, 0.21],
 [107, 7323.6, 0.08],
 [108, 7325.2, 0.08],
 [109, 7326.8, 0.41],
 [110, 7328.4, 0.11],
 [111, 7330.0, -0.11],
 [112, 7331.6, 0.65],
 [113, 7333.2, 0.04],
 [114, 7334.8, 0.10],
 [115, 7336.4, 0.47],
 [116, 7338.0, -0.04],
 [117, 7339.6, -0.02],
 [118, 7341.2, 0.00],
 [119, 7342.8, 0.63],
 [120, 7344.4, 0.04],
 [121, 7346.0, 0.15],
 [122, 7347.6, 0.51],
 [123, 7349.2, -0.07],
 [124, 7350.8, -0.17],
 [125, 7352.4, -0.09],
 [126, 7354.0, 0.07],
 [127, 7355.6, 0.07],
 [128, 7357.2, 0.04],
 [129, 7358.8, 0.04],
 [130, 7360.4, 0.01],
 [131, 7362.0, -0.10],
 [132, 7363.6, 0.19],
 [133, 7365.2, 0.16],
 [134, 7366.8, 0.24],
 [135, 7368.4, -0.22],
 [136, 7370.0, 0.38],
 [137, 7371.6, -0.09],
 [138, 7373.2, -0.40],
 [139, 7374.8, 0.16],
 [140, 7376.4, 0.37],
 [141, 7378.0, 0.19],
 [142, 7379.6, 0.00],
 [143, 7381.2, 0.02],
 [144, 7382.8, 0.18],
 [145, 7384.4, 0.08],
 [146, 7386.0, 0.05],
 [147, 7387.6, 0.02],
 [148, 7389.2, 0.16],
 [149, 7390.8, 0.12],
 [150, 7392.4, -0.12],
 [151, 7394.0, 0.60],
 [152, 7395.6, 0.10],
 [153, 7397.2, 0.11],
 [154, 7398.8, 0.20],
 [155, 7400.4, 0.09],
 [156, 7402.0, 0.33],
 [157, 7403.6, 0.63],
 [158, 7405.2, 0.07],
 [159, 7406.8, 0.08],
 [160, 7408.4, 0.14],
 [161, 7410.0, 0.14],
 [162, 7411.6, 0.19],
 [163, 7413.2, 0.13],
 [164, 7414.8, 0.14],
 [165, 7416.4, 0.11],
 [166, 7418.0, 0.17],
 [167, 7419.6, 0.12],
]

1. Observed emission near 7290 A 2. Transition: [O III]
